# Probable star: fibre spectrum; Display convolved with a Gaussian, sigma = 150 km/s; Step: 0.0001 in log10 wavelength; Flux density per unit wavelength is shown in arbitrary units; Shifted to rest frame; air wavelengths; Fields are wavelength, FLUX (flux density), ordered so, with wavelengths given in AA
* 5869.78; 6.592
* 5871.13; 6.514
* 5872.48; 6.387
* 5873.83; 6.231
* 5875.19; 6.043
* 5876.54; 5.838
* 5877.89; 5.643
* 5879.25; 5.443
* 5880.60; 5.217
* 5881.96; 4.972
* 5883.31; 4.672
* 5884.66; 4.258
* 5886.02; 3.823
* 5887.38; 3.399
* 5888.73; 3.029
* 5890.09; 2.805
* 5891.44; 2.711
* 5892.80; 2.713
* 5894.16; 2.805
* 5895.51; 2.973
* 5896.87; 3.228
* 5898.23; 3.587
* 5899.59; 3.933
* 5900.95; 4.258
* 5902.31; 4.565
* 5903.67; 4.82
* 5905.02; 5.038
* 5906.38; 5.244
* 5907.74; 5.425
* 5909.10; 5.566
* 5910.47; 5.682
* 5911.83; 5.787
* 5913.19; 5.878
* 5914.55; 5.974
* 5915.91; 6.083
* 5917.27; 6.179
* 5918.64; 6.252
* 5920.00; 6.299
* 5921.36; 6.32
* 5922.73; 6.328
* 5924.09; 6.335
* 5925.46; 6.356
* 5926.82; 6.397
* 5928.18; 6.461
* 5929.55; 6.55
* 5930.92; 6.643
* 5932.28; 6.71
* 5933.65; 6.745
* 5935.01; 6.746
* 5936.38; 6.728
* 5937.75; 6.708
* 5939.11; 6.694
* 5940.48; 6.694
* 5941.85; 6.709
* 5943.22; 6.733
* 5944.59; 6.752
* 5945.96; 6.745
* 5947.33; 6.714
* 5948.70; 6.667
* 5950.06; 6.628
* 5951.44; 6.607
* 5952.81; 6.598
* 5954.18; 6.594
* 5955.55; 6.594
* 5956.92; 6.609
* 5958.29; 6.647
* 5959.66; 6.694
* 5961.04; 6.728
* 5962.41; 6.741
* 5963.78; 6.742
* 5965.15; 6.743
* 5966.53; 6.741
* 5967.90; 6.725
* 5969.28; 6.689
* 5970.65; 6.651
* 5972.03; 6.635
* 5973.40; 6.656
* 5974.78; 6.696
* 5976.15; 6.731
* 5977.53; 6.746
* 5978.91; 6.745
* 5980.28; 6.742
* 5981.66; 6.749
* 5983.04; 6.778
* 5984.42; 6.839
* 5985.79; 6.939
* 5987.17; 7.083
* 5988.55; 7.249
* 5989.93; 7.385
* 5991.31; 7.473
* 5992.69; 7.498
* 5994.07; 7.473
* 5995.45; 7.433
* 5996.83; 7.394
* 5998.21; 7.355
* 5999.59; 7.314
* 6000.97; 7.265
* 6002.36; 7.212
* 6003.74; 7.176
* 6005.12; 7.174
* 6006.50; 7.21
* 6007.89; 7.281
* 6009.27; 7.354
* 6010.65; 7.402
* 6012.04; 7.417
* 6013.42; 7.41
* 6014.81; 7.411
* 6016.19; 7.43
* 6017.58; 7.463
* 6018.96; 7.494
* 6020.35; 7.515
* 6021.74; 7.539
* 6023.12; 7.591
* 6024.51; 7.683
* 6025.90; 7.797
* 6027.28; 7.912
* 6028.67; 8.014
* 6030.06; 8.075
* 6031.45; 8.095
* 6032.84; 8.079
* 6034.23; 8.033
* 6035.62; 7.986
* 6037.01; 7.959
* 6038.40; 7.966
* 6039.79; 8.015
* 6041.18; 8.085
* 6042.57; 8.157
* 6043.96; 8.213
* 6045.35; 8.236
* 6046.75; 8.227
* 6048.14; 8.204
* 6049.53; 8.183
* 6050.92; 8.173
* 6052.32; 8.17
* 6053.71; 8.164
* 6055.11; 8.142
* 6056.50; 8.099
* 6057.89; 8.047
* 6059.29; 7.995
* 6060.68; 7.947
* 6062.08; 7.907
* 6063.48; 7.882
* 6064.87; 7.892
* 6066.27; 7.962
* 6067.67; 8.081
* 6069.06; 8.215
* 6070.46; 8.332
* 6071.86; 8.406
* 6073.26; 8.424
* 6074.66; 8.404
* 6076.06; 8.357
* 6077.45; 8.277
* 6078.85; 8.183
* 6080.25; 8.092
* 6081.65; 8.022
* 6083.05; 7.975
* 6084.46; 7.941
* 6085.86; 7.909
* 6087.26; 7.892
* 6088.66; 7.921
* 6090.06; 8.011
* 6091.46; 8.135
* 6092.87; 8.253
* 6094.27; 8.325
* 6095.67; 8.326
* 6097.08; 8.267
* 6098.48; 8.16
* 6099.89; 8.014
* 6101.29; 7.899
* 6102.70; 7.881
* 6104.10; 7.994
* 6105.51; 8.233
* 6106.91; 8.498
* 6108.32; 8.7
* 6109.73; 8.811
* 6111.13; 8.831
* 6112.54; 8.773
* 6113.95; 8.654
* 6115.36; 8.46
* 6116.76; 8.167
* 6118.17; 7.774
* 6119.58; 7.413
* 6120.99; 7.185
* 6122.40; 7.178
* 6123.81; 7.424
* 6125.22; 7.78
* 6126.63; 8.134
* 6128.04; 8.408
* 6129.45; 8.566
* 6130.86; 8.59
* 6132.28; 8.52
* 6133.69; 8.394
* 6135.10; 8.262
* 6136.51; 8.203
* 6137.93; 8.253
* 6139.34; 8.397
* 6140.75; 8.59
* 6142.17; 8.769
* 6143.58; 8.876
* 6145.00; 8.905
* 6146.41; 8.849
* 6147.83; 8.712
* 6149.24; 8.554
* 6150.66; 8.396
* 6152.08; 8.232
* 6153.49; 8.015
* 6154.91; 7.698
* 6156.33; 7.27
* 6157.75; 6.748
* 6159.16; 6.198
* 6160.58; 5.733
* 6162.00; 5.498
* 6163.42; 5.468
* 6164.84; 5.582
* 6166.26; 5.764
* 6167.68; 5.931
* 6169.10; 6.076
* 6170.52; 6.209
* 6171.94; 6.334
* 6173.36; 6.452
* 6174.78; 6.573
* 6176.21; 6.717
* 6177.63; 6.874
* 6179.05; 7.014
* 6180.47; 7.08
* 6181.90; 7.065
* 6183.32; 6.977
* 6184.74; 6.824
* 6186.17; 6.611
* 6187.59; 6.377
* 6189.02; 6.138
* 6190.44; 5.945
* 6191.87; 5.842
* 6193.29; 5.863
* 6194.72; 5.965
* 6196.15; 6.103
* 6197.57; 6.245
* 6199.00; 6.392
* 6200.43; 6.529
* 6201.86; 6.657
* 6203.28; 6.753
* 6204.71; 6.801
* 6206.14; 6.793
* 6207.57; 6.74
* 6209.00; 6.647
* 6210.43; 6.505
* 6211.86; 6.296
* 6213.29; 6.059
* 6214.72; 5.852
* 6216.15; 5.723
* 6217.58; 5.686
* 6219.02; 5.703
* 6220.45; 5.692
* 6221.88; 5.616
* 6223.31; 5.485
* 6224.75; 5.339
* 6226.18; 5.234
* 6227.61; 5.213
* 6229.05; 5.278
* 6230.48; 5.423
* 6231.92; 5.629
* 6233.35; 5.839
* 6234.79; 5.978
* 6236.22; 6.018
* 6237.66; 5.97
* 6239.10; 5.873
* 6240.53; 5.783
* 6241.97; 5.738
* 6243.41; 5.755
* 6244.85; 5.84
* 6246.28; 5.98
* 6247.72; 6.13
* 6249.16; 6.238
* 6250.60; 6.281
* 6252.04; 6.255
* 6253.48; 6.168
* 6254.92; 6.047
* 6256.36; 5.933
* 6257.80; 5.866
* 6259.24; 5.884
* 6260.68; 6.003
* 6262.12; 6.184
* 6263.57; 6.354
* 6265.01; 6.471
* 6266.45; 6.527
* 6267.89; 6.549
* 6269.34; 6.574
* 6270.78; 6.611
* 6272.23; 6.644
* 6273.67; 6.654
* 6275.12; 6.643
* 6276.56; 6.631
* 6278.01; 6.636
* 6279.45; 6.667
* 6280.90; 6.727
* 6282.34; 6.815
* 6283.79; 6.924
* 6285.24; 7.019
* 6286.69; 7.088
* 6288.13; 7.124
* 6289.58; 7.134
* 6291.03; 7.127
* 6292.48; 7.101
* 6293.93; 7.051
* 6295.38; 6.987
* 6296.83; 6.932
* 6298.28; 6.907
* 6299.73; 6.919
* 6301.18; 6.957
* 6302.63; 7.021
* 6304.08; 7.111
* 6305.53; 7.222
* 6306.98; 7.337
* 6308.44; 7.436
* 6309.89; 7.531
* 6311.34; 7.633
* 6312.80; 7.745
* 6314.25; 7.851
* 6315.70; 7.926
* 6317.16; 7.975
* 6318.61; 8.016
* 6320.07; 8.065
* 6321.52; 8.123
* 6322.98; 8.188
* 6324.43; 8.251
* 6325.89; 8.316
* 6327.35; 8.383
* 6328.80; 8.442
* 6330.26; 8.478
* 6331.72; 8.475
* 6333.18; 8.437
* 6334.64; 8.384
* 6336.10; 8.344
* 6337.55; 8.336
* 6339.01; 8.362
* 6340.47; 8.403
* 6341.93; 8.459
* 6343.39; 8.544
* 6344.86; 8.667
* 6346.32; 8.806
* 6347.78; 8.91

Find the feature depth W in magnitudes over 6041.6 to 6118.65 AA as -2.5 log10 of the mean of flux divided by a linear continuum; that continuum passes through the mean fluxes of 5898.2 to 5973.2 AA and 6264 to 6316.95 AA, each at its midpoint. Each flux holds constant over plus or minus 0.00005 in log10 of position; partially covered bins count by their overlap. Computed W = -0.24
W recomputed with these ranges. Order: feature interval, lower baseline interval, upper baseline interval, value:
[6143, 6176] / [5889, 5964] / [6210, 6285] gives -0.17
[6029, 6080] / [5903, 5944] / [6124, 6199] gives -0.20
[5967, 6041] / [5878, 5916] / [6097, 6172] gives -0.23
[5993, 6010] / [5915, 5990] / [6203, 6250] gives -0.12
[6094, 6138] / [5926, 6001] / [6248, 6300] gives -0.22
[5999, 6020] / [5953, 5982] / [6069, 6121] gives -0.02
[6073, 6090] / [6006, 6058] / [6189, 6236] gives -0.11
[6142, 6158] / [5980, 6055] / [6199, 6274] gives -0.23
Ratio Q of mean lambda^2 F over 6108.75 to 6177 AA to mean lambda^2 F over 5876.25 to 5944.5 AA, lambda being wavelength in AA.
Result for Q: 1.5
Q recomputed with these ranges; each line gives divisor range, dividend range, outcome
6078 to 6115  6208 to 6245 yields 0.73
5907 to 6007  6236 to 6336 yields 1.16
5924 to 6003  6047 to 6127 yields 1.24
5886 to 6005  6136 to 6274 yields 1.15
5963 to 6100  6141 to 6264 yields 0.88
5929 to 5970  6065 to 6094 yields 1.27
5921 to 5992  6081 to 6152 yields 1.30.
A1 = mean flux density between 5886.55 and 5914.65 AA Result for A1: 4.22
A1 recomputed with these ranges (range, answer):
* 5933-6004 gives 6.86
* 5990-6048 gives 7.66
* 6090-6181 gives 7.72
